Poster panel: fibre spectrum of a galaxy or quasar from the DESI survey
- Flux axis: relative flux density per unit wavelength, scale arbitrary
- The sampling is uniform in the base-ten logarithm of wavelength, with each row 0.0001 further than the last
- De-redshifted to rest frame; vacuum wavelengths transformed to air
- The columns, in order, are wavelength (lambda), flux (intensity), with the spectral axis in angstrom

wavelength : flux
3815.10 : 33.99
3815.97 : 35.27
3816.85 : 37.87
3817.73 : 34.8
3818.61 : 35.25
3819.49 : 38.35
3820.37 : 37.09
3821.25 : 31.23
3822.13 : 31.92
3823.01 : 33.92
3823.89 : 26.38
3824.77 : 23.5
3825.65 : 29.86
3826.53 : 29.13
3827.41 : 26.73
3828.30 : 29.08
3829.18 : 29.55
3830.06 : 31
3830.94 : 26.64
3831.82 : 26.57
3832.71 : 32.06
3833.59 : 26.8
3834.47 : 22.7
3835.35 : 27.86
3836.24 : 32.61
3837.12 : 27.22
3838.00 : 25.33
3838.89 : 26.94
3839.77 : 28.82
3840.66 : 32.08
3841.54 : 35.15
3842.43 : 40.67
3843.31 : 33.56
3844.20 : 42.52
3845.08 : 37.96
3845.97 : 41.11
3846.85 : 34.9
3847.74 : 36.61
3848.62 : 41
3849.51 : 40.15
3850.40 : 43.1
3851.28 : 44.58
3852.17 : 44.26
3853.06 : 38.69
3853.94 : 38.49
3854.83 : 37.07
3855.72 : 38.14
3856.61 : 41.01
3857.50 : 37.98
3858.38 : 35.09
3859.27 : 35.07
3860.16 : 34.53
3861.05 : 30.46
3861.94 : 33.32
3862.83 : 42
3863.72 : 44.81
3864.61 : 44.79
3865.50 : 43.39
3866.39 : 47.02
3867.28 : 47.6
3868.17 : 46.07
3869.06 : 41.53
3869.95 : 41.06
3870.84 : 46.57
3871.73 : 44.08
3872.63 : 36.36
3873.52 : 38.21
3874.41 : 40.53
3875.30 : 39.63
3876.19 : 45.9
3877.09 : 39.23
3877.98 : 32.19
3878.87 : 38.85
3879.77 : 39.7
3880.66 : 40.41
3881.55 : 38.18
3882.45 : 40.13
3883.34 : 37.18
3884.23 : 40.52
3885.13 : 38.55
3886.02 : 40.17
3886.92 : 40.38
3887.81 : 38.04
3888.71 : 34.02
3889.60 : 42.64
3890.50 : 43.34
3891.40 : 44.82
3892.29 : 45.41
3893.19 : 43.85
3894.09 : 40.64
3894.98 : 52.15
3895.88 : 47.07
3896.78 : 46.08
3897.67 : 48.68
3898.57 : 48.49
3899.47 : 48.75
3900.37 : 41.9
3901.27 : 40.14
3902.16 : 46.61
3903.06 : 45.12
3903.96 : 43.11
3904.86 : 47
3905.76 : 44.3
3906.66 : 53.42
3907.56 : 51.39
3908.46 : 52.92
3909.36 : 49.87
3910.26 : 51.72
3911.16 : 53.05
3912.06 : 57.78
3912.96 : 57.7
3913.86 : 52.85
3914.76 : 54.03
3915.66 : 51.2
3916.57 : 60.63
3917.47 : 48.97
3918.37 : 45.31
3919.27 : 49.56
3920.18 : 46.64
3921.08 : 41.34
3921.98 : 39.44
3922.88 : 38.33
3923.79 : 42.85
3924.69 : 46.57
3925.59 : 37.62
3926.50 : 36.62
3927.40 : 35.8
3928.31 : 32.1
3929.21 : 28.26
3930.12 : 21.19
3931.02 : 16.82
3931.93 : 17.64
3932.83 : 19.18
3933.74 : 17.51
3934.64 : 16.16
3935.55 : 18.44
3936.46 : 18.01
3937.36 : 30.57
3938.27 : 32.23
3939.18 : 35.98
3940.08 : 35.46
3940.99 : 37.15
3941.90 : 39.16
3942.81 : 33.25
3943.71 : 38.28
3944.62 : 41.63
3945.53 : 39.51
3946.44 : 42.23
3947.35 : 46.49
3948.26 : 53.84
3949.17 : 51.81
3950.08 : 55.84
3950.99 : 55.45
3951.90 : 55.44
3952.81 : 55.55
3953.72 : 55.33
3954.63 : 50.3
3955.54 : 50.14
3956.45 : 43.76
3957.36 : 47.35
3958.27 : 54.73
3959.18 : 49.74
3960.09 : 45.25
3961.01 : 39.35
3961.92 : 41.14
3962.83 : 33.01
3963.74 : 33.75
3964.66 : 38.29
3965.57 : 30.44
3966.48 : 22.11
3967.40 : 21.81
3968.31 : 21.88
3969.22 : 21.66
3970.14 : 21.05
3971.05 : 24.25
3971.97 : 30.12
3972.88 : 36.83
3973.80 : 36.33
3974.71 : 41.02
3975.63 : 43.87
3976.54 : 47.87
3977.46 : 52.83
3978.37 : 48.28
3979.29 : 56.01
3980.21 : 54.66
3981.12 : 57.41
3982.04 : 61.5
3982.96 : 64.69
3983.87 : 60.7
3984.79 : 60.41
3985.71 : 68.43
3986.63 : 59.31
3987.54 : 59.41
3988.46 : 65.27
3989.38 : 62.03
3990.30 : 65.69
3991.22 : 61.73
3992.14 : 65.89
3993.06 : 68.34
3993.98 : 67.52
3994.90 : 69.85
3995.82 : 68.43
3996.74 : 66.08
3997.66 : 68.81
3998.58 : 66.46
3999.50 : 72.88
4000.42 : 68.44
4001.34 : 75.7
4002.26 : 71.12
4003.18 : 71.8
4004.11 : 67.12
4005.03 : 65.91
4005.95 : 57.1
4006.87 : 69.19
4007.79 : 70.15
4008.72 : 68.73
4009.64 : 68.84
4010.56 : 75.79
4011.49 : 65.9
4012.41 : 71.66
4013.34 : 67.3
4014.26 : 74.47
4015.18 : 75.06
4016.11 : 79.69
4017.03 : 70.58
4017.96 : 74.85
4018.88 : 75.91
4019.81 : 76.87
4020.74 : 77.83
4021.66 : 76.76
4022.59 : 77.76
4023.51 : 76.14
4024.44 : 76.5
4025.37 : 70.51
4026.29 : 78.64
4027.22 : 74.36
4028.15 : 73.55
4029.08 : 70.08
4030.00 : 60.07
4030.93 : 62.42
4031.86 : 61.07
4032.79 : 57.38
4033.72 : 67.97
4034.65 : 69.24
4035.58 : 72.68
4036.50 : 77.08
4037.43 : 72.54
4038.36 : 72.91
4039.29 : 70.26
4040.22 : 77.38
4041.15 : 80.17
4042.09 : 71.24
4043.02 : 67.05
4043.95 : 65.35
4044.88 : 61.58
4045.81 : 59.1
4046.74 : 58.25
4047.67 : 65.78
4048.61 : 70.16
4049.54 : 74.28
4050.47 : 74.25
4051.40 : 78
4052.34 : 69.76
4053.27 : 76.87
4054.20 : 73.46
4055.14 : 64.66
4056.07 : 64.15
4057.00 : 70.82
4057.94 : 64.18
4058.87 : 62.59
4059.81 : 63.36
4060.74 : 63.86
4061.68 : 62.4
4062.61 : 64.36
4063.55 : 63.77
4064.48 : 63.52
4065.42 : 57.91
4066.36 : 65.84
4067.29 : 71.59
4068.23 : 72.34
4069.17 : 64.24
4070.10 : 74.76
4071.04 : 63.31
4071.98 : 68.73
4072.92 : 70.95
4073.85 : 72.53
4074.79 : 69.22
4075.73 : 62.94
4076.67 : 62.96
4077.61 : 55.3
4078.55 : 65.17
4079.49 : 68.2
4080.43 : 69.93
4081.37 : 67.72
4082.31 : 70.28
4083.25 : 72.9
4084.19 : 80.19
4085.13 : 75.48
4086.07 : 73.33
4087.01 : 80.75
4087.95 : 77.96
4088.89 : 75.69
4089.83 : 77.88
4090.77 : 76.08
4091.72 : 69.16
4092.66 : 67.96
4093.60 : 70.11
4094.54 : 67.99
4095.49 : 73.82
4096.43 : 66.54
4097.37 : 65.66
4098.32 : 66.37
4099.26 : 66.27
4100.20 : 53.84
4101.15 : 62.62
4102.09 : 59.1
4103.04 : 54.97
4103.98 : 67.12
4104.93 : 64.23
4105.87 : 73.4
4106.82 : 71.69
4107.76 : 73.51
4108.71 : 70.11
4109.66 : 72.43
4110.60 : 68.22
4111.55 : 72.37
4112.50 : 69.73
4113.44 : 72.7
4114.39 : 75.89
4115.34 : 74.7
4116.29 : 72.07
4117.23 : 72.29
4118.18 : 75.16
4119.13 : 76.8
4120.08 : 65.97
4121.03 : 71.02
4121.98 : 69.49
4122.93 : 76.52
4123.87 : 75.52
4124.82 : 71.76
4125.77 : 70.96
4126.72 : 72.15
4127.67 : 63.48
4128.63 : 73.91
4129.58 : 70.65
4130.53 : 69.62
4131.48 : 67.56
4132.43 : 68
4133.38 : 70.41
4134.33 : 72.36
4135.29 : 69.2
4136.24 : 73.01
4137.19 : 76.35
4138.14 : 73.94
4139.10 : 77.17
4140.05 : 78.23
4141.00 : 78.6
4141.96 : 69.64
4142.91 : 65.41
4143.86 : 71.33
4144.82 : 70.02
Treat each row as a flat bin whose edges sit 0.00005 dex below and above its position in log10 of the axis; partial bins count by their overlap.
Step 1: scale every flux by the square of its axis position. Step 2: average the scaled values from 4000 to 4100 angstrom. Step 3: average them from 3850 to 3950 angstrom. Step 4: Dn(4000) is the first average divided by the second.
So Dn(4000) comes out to 1.84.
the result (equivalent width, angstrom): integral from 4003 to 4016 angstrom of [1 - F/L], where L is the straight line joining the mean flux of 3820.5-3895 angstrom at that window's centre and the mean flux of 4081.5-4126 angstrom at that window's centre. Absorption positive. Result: -2.60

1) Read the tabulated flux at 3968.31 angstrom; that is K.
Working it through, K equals 21.88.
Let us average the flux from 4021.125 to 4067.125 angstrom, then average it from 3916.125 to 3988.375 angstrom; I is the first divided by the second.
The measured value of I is 1.67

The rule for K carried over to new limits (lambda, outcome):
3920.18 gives 46.64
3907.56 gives 51.39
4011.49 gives 65.9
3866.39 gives 47.02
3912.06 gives 57.78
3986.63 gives 59.31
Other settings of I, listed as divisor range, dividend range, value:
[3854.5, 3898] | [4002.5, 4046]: 1.73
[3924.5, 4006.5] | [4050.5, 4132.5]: 1.49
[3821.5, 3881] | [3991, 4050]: 1.94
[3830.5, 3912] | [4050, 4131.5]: 1.72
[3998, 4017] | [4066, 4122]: 0.99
